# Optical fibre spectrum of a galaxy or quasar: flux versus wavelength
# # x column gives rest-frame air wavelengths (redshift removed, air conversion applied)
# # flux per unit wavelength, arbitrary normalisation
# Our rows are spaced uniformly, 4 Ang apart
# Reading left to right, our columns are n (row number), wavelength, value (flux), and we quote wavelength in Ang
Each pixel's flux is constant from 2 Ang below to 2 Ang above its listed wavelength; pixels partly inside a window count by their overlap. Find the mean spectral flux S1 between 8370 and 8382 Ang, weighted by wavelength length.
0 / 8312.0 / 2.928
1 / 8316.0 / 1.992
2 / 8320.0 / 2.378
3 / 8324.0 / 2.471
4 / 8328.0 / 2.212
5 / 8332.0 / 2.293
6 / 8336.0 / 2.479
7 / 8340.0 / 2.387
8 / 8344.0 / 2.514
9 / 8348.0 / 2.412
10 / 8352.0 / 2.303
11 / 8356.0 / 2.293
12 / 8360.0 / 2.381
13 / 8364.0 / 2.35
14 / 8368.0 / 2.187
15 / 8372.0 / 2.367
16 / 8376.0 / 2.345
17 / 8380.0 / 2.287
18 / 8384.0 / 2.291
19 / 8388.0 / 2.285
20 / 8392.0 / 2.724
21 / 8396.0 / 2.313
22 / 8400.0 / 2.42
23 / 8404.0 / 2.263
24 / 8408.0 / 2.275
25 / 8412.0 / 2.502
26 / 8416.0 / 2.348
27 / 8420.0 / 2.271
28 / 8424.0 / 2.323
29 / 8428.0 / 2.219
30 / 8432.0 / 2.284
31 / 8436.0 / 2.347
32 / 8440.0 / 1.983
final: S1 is 2.33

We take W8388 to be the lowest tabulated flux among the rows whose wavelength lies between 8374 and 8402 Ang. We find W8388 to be 2.285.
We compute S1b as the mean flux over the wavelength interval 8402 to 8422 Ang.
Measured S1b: 2.33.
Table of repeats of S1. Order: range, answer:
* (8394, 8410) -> 2.32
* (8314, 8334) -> 2.27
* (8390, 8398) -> 2.52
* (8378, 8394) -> 2.4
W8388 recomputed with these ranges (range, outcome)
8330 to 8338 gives 2.293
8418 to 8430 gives 2.219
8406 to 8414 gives 2.275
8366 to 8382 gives 2.187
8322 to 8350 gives 2.212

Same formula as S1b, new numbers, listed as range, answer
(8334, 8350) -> 2.45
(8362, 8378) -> 2.31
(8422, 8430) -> 2.27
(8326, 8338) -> 2.33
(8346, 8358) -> 2.34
